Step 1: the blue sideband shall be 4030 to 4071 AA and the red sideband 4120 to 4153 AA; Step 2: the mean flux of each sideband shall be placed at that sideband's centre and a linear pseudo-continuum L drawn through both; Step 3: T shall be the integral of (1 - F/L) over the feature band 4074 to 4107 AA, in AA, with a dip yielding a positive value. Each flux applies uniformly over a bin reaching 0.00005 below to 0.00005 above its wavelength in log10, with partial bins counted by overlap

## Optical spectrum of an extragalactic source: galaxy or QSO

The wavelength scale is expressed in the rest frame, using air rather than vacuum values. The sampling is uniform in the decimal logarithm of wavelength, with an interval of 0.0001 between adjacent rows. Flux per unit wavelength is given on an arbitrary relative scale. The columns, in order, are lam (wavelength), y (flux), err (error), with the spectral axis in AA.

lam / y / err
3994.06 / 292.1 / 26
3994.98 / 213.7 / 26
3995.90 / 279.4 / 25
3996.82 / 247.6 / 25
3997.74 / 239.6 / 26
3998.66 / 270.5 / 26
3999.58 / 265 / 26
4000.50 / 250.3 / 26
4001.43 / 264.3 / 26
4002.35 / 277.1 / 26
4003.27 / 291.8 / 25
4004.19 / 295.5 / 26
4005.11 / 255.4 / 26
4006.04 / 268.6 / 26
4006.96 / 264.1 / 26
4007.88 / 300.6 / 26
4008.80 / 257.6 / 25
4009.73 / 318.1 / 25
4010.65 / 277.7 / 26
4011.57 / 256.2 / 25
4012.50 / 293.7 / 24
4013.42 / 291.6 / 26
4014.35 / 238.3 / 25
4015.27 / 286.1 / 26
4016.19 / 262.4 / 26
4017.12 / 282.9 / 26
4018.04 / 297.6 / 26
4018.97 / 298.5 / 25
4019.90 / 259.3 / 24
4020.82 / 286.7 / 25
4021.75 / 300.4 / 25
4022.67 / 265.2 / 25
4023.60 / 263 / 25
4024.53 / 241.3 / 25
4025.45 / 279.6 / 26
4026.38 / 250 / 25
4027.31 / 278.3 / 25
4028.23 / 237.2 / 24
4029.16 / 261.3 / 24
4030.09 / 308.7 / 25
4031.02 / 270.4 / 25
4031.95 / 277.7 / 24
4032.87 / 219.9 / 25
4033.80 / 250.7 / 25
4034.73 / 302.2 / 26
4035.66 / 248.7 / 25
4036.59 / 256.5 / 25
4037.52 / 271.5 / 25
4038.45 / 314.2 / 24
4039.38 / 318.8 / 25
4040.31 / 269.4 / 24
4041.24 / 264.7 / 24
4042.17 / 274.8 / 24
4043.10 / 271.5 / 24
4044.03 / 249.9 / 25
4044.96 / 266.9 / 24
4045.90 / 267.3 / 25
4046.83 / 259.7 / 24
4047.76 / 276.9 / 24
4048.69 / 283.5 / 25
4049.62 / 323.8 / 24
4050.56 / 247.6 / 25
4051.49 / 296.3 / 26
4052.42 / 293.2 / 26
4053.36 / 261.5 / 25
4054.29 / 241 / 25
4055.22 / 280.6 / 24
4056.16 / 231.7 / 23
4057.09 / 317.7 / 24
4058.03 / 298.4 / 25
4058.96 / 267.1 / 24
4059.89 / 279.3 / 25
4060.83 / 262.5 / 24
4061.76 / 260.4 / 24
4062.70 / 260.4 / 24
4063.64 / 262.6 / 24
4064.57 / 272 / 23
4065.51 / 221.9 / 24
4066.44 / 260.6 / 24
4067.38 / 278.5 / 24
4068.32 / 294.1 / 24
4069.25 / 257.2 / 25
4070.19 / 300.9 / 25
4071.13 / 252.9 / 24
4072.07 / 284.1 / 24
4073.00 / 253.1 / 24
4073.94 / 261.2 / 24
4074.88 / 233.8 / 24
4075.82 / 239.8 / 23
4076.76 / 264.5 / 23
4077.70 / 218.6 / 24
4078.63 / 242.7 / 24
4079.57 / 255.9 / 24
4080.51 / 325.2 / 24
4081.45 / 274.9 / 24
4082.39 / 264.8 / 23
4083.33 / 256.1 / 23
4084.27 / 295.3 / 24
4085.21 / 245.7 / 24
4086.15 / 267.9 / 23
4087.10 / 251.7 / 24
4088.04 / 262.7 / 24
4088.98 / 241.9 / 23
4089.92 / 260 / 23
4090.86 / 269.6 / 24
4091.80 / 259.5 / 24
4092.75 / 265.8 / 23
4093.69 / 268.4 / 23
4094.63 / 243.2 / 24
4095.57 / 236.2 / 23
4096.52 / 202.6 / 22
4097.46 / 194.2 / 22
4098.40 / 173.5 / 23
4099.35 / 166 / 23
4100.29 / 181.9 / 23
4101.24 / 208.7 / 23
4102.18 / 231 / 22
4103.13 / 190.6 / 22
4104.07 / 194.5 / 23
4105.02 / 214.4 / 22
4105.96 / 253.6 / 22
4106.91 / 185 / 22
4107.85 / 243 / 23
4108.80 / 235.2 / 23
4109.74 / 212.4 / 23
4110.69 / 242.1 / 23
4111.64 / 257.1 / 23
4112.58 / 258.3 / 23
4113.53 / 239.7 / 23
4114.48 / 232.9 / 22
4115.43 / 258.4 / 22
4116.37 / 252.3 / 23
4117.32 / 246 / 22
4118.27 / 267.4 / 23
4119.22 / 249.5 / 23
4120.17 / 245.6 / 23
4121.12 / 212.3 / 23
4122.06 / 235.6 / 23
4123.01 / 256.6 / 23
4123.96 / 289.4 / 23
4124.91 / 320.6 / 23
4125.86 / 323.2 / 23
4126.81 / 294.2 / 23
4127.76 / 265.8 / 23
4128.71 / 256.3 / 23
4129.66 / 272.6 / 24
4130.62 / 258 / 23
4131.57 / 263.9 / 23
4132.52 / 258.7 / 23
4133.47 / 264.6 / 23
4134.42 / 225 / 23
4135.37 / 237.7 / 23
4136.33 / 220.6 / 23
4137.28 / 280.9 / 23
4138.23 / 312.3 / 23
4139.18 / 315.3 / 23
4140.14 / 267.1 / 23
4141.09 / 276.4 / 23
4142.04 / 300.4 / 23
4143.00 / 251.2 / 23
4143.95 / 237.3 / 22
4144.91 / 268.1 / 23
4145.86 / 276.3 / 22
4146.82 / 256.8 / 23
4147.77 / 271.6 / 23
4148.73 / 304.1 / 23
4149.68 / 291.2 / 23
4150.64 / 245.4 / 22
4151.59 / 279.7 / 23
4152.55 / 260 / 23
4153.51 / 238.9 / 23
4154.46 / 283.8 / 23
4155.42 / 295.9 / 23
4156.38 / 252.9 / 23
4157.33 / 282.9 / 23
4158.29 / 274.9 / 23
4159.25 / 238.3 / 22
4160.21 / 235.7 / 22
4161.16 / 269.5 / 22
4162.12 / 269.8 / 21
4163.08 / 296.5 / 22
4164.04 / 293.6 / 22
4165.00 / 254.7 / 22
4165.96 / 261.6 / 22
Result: 3.8 AA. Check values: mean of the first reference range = 272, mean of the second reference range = 269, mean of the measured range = 239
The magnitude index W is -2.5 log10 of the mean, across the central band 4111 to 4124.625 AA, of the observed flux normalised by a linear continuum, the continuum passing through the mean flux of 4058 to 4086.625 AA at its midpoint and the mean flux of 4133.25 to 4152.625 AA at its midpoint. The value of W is 0.068 mag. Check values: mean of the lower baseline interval 264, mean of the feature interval 251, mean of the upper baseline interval 269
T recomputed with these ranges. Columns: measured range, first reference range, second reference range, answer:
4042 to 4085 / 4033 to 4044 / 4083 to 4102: -1.91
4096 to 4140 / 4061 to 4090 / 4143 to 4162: 3.44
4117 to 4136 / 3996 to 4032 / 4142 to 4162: 0.41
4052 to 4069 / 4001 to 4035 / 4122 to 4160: 0.22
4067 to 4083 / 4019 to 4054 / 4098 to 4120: -1.09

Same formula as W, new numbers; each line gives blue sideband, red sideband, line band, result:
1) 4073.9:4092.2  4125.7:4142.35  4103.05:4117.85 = 0.14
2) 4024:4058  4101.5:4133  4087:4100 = 0.10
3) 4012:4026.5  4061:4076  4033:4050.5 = -0.02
